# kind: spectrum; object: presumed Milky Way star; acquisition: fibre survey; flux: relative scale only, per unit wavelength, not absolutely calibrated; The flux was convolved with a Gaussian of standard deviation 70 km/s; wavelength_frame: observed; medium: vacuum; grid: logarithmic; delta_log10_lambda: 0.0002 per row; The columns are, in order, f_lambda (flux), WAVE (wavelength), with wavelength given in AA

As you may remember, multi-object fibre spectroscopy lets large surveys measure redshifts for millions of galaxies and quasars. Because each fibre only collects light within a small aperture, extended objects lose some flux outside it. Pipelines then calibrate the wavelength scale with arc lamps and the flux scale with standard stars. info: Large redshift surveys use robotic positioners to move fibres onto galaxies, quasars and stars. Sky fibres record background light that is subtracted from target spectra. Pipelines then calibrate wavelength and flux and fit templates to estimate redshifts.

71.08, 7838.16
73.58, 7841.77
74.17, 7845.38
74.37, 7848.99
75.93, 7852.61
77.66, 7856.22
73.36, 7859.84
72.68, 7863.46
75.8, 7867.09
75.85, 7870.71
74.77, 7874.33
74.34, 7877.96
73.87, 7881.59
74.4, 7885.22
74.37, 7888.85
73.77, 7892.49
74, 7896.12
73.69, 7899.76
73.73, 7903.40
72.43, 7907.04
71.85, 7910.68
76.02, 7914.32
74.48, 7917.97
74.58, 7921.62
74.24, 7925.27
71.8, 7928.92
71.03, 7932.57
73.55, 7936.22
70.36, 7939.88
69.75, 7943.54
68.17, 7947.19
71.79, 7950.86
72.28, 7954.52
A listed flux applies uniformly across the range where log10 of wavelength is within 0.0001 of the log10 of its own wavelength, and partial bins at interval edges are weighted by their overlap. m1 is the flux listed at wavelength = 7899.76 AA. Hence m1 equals 73.69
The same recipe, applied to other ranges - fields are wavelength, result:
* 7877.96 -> 74.34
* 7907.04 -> 72.43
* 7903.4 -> 73.73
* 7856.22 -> 77.66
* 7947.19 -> 68.17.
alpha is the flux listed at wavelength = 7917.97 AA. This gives 74.48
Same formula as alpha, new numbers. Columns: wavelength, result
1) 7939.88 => 70.36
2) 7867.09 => 75.8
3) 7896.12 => 74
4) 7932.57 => 71.03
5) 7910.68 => 71.85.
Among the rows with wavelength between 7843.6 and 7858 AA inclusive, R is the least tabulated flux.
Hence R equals 74.17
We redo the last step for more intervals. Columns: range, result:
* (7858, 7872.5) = 72.68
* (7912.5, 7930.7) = 71.8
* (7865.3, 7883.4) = 73.87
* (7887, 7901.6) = 73.69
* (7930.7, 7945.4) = 69.75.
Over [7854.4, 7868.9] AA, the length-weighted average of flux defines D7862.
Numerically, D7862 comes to 74.9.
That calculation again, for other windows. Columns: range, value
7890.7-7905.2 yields 73.8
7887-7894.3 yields 74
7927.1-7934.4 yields 71.5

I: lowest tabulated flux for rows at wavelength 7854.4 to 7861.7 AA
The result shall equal 73.36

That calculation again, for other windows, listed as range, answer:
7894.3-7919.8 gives 71.85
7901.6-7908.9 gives 72.43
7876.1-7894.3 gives 73.77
